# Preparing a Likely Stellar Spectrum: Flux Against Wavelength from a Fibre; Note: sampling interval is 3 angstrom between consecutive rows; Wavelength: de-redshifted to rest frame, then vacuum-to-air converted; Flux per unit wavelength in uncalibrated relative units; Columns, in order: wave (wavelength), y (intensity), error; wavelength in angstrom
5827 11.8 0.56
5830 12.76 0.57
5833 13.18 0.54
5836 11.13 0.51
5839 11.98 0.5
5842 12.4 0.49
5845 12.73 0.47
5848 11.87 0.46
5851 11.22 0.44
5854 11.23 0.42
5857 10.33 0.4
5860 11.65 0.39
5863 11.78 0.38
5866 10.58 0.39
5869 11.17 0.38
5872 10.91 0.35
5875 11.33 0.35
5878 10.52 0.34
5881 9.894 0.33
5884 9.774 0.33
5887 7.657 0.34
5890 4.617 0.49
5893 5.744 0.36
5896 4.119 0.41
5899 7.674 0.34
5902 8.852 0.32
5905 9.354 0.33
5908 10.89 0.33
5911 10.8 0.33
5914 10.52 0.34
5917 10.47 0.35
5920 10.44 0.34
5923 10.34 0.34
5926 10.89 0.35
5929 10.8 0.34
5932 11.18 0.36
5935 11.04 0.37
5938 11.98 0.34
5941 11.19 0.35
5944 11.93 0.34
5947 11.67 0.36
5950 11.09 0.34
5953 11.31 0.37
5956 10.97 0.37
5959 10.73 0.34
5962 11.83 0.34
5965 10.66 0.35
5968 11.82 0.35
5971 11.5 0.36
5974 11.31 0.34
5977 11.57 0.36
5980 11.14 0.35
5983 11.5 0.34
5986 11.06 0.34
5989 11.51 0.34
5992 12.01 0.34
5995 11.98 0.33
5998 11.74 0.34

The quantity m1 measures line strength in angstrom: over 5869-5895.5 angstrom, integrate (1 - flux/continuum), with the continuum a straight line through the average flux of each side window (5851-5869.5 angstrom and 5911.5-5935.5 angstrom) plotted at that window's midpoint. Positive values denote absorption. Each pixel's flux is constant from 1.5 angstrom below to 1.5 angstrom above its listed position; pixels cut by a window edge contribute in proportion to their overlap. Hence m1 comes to 5.4 angstrom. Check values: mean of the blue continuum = 11.1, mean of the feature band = 8.76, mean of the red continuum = 10.7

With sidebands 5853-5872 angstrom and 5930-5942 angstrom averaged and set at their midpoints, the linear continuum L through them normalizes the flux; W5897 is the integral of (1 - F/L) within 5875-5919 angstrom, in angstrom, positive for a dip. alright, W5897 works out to 9.7 angstrom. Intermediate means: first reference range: 11.1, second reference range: 11.3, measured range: 8.75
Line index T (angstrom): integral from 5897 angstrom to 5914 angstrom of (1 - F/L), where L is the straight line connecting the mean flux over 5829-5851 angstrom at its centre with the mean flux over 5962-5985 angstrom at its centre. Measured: 3.4 angstrom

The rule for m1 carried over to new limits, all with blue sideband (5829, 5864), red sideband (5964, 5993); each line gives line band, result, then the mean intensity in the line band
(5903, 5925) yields 2.4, 10.4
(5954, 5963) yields 0.3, 11.1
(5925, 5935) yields 0.5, 11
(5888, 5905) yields 7.5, 6.52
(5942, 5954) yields 0.0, 11.5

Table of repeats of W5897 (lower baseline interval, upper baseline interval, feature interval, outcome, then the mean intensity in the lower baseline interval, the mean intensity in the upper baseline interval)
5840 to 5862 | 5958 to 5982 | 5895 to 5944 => 5.60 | 11.6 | 11.3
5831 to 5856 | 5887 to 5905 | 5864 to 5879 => -3.10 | 12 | 6.59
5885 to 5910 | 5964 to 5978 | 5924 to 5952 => -4.85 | 7.48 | 11.4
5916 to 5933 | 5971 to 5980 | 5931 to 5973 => -1.09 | 10.7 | 11.4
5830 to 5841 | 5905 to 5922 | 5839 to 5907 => 9.50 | 12.2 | 10.5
